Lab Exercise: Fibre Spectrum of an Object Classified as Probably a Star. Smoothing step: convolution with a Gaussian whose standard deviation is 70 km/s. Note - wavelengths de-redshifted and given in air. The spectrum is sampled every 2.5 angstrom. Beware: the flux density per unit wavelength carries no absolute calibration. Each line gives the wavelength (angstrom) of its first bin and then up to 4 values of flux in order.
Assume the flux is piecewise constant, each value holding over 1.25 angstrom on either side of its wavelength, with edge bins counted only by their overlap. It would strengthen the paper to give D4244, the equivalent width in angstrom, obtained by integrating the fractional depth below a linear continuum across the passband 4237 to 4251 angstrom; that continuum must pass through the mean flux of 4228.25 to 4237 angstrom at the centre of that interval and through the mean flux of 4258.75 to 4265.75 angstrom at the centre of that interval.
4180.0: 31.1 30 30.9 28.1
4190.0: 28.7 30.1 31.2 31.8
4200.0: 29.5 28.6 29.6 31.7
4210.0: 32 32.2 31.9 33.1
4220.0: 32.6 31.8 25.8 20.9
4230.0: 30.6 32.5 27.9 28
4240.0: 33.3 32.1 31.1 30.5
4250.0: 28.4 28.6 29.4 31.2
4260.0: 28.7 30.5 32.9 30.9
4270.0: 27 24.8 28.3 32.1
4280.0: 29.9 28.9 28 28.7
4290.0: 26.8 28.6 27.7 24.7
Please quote -0.4 angstrom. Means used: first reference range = 29.6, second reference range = 30.5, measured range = 30.7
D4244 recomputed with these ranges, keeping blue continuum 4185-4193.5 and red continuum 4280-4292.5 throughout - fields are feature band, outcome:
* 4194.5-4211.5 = -0.9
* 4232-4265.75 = -1.9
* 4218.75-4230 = 0.3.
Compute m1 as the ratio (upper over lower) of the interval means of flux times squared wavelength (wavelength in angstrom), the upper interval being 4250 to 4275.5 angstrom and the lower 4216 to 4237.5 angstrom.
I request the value 1.01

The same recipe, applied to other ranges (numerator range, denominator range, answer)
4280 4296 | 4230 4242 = 0.95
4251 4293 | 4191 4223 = 0.96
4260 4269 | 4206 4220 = 0.99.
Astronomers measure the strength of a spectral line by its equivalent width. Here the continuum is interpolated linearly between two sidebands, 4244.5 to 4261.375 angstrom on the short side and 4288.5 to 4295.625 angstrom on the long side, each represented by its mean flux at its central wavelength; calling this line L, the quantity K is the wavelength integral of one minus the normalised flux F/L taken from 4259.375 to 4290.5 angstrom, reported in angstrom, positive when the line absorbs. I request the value -0.6 angstrom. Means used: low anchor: 29.6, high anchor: 27.7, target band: 29.1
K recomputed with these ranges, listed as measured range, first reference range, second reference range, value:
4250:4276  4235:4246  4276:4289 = 0.7 angstrom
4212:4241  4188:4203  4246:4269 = 0.1 angstrom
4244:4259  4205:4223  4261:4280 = 0.3 angstrom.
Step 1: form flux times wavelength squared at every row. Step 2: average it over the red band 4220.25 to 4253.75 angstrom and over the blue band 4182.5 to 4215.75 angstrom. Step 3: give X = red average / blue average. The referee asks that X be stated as 0.98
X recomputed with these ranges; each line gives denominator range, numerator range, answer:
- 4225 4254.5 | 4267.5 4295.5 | 0.99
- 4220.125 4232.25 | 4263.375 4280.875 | 1.07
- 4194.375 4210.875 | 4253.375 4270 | 1.02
